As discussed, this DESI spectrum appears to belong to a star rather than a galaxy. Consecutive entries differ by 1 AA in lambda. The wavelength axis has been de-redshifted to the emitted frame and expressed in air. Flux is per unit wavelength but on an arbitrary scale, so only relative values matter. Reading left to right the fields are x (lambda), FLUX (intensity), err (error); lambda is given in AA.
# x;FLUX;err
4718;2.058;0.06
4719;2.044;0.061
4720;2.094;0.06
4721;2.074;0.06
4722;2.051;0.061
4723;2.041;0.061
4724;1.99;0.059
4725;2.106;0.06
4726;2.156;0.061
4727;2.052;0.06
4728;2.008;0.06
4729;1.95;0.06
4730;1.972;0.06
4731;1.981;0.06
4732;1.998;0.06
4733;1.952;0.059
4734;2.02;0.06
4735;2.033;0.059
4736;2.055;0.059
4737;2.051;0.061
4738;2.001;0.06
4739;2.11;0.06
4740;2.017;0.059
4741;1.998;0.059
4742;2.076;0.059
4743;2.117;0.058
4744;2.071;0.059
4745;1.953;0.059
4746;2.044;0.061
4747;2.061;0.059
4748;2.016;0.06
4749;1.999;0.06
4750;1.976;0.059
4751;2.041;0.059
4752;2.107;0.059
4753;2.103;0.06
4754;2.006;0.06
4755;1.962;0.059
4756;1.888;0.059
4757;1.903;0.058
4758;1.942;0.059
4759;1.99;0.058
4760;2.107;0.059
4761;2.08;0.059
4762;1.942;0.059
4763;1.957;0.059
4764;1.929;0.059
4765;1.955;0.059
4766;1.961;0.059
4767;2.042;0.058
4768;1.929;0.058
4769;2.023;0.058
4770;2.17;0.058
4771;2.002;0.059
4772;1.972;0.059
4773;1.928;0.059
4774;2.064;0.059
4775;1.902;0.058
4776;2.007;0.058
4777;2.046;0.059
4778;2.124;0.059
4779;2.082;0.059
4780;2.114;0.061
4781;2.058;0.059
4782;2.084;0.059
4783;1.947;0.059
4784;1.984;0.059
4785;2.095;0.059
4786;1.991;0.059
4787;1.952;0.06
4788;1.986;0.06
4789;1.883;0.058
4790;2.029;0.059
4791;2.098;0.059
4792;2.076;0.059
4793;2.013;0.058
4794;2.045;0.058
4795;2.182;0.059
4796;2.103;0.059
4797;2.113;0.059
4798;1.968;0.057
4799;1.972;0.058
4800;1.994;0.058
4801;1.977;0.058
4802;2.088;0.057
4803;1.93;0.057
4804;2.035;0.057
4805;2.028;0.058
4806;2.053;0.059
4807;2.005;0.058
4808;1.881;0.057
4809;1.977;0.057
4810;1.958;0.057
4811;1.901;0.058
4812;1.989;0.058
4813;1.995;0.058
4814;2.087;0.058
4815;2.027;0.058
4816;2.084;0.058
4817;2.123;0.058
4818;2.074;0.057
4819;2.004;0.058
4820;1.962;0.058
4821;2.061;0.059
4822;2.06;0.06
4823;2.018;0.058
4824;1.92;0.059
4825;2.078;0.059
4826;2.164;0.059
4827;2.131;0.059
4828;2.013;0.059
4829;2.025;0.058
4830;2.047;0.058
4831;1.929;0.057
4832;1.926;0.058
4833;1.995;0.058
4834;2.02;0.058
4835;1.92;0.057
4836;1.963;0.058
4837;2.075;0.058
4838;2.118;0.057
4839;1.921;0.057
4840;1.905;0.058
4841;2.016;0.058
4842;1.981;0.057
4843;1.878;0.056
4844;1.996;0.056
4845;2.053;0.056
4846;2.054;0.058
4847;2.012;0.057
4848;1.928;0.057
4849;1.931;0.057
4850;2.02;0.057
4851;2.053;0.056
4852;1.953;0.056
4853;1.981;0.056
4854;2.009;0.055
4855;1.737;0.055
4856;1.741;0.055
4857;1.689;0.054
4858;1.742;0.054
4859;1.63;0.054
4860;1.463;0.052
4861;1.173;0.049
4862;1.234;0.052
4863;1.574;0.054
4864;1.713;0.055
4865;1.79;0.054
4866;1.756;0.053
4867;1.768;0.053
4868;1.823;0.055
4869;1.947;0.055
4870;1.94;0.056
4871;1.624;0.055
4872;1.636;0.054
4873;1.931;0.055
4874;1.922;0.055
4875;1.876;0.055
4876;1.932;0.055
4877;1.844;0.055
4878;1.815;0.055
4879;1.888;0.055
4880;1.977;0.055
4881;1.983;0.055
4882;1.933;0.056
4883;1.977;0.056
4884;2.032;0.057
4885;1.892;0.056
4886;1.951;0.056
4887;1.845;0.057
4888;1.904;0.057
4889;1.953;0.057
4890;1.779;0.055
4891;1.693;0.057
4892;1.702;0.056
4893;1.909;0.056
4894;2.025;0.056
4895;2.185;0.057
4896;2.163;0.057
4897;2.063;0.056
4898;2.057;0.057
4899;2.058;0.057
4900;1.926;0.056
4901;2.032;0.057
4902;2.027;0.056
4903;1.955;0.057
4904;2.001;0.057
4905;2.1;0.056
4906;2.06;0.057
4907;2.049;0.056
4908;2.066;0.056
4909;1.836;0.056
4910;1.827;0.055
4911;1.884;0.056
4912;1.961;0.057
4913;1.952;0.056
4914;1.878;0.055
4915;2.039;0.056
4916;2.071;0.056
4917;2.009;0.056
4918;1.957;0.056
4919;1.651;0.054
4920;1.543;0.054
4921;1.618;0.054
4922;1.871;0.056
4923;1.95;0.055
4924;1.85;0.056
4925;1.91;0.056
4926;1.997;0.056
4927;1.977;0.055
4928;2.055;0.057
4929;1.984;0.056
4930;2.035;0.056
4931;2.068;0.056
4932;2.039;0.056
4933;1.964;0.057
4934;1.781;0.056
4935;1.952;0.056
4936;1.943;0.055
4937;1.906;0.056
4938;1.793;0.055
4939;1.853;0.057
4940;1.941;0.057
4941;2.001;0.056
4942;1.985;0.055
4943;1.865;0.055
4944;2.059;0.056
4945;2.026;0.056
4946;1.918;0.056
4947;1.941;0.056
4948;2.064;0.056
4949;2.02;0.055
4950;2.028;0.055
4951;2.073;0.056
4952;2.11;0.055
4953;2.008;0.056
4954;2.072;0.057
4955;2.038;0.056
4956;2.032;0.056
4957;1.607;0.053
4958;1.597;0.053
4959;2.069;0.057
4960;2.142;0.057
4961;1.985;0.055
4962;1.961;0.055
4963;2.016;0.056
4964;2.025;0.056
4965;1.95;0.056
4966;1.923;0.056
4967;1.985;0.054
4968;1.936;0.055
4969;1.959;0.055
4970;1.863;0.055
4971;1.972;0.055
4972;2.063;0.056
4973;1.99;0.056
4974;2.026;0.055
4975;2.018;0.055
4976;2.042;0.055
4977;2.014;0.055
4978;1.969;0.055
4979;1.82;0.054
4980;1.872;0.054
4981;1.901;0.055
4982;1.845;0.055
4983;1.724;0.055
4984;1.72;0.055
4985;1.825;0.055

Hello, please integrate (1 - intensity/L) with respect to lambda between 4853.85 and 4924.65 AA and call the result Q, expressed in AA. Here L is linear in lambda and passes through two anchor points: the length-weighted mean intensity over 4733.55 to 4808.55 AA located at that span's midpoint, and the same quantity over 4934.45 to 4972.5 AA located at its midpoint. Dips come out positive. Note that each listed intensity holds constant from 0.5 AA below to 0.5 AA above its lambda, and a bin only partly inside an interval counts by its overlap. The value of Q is 4.3 AA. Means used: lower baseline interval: 2.02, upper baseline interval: 1.97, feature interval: 1.86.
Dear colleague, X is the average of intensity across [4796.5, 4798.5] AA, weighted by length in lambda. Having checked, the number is 2.04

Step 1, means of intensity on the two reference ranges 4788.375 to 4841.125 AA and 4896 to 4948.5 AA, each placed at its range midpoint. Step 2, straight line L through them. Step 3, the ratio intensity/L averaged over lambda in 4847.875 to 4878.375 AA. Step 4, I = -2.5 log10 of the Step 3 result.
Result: 0.12 mag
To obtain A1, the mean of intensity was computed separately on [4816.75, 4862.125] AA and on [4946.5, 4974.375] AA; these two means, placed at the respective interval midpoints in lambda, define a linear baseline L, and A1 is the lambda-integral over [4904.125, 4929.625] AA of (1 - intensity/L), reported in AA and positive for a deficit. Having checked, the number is 0.5 AA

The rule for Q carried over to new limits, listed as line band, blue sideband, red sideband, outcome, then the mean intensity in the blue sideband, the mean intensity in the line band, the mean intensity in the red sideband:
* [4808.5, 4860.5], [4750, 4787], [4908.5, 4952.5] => 0.33 AA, 2.01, 1.97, 1.94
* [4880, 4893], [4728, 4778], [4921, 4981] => 0.56 AA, 2.01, 1.89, 1.96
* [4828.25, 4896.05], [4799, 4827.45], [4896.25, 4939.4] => 3.66 AA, 2.02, 1.88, 1.94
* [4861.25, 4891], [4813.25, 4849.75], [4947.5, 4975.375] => 2.60 AA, 2.01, 1.83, 1.98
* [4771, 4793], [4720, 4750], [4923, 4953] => -0.01 AA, 2.03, 2.02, 1.97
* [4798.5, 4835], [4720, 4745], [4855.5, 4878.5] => -3.49 AA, 2.04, 2.01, 1.72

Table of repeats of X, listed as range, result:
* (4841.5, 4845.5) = 1.98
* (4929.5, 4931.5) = 2.05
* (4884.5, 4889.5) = 1.91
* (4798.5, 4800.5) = 1.98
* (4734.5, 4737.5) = 2.05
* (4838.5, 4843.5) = 1.94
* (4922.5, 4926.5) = 1.93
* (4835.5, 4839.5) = 2.02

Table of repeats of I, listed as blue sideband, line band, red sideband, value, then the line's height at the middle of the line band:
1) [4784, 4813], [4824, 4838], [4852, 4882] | -0.07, 1.9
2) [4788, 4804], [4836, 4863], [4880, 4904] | 0.08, 1.99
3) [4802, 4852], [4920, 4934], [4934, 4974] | 0.03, 1.97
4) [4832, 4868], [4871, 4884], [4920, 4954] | 0.00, 1.88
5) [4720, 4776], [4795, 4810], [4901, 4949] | -0.01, 1.99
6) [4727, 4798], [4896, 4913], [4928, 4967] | -0.01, 1.98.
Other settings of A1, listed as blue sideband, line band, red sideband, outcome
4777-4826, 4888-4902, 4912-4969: 0.1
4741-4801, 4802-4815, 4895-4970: 0.1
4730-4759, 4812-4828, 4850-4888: -1.3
